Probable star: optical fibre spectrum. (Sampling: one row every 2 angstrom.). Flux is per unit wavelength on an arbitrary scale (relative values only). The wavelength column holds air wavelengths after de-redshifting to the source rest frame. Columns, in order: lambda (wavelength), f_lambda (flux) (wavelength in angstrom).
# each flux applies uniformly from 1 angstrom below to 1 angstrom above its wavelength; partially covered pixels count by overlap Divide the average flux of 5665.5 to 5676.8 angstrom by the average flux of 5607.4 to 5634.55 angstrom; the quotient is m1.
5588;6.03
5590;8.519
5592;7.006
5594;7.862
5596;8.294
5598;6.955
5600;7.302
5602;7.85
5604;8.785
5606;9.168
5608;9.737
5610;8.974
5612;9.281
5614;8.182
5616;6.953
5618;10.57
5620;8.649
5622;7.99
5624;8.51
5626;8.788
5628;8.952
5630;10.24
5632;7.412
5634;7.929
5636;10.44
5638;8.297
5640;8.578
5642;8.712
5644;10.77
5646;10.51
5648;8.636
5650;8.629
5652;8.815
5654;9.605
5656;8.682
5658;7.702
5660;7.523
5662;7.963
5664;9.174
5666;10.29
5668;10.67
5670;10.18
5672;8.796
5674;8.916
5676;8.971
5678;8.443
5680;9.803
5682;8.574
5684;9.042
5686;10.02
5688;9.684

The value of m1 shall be 1.10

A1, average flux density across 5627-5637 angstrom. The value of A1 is 8.99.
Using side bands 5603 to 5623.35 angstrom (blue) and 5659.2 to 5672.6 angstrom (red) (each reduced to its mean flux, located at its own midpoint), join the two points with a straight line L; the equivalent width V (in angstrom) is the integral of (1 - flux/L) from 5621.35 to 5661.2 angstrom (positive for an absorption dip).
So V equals 1.0 angstrom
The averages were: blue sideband 8.82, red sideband 9.27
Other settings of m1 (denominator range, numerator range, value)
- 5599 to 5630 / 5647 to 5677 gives 1.03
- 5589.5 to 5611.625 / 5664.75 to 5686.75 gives 1.14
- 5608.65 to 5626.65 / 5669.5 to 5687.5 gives 1.06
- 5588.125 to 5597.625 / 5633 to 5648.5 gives 1.20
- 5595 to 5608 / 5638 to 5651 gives 1.13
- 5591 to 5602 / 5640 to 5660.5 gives 1.19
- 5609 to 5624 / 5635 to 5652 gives 1.07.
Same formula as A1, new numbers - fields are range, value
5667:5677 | 9.51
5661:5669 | 9.52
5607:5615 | 9.04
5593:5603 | 7.65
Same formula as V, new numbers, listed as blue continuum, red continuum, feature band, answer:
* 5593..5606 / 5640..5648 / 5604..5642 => 0.0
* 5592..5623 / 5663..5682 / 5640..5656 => -0.5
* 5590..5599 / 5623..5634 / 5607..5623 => -1.0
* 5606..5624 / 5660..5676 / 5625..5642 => 0.3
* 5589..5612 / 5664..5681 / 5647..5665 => 1.3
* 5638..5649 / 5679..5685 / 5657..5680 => 0.5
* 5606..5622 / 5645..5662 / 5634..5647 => -1.0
